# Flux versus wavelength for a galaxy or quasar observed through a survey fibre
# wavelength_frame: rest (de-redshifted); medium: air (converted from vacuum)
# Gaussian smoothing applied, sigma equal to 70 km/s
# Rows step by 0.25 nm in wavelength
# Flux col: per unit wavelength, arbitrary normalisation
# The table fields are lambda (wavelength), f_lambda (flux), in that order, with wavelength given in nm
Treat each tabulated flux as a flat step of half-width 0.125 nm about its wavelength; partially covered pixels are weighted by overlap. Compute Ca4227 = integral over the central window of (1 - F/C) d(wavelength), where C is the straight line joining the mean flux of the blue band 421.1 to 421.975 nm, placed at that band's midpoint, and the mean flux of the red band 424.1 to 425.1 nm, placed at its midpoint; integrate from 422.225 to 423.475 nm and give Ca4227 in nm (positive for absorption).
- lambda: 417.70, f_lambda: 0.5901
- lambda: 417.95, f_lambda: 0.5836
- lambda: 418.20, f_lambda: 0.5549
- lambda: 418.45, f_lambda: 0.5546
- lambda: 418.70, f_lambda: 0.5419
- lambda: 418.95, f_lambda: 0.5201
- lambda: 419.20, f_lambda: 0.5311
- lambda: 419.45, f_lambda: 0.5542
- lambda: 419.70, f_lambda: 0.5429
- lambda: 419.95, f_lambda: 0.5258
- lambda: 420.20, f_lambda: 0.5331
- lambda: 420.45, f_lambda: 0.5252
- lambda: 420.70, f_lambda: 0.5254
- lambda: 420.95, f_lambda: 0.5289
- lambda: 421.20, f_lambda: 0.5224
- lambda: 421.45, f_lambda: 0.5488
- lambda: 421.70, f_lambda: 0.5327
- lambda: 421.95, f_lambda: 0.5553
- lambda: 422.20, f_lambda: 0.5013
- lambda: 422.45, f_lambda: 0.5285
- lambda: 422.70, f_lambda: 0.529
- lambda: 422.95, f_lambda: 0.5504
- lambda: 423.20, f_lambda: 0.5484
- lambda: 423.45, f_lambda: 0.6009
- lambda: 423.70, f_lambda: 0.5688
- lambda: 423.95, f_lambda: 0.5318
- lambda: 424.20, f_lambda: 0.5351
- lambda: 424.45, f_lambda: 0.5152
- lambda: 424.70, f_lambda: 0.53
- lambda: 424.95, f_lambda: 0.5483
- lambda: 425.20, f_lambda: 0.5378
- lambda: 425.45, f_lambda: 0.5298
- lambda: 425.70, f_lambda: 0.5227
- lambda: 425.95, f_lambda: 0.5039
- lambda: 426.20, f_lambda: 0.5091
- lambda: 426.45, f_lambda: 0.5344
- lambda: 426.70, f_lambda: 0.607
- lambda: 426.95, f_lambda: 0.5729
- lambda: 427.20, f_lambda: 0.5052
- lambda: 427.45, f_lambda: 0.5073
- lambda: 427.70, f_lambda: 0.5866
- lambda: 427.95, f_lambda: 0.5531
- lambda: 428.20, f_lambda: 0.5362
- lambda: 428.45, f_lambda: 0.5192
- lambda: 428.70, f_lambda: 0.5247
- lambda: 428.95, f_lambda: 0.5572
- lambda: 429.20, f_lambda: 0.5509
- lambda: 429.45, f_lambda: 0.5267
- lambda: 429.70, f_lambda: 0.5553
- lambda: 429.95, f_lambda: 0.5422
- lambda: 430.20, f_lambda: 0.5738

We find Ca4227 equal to -0.02 nm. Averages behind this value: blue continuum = 0.539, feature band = 0.543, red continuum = 0.532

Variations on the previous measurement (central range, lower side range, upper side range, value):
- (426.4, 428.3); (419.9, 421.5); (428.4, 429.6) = -0.06 nm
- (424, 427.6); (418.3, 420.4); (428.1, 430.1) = 0.04 nm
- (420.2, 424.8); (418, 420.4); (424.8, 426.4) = -0.04 nm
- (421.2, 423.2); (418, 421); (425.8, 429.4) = 0.01 nm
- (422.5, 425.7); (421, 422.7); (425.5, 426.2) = -0.13 nm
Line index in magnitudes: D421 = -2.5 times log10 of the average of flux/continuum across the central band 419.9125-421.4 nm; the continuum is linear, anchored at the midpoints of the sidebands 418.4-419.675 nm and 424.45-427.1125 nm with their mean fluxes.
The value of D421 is 0.02 mag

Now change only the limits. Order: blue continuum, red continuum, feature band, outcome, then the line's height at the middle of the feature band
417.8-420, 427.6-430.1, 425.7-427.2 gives 0.010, 0.545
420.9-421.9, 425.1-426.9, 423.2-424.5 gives -0.033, 0.536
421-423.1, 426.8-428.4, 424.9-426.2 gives 0.029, 0.54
